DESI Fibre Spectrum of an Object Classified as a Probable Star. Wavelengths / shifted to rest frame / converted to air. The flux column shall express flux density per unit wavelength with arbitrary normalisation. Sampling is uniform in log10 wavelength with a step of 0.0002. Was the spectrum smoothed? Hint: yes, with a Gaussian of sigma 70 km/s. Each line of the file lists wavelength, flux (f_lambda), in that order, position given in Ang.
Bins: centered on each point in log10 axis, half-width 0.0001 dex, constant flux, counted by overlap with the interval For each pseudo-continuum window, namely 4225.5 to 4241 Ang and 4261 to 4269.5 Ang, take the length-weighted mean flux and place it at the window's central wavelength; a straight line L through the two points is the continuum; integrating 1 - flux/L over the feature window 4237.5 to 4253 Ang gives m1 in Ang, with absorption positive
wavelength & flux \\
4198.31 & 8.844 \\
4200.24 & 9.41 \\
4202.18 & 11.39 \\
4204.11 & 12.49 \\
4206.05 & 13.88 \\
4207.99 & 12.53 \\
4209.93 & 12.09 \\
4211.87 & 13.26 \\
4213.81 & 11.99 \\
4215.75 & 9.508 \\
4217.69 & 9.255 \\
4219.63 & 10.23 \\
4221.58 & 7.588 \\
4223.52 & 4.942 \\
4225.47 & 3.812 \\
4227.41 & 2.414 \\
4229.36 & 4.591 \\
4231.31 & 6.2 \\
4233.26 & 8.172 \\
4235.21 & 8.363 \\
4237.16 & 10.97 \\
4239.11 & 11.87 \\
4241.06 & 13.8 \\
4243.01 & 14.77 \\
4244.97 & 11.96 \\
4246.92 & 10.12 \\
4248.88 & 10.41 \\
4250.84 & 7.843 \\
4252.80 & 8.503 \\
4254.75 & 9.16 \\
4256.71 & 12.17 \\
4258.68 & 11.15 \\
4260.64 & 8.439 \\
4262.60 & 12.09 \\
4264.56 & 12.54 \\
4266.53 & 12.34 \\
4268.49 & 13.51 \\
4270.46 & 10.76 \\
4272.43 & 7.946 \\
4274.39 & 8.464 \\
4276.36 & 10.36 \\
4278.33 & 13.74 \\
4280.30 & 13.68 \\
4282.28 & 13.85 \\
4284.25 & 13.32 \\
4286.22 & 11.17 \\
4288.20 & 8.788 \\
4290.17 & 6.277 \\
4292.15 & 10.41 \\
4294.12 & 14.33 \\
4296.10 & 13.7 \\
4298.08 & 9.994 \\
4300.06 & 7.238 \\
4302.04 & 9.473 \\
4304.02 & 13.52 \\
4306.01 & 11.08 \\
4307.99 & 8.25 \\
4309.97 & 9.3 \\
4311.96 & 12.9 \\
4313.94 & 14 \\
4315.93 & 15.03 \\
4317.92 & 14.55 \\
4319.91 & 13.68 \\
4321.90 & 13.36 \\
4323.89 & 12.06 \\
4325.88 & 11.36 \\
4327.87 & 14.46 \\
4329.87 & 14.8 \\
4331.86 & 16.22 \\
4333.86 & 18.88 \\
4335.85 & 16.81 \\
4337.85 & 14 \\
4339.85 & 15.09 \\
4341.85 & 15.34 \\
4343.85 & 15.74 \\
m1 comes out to -3.4 Ang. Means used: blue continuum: 7.66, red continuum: 12.3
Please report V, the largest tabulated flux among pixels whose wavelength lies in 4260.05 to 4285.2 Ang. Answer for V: 13.85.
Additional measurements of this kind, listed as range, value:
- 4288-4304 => 14.33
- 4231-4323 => 15.03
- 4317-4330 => 14.8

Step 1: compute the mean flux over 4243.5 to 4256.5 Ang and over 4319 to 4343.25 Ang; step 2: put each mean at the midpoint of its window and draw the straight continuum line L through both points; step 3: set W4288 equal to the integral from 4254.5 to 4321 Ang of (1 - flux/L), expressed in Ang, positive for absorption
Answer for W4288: 3.9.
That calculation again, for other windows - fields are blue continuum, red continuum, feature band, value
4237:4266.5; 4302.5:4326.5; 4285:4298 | 1.2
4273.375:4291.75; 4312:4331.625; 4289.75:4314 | 3.1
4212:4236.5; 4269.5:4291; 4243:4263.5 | -2.7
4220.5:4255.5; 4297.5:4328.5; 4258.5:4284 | -3.6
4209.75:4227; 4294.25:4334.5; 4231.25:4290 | -2.2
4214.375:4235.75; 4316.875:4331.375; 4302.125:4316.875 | 0.9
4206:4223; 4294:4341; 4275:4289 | 0.3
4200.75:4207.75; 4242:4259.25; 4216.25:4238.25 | 8.5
